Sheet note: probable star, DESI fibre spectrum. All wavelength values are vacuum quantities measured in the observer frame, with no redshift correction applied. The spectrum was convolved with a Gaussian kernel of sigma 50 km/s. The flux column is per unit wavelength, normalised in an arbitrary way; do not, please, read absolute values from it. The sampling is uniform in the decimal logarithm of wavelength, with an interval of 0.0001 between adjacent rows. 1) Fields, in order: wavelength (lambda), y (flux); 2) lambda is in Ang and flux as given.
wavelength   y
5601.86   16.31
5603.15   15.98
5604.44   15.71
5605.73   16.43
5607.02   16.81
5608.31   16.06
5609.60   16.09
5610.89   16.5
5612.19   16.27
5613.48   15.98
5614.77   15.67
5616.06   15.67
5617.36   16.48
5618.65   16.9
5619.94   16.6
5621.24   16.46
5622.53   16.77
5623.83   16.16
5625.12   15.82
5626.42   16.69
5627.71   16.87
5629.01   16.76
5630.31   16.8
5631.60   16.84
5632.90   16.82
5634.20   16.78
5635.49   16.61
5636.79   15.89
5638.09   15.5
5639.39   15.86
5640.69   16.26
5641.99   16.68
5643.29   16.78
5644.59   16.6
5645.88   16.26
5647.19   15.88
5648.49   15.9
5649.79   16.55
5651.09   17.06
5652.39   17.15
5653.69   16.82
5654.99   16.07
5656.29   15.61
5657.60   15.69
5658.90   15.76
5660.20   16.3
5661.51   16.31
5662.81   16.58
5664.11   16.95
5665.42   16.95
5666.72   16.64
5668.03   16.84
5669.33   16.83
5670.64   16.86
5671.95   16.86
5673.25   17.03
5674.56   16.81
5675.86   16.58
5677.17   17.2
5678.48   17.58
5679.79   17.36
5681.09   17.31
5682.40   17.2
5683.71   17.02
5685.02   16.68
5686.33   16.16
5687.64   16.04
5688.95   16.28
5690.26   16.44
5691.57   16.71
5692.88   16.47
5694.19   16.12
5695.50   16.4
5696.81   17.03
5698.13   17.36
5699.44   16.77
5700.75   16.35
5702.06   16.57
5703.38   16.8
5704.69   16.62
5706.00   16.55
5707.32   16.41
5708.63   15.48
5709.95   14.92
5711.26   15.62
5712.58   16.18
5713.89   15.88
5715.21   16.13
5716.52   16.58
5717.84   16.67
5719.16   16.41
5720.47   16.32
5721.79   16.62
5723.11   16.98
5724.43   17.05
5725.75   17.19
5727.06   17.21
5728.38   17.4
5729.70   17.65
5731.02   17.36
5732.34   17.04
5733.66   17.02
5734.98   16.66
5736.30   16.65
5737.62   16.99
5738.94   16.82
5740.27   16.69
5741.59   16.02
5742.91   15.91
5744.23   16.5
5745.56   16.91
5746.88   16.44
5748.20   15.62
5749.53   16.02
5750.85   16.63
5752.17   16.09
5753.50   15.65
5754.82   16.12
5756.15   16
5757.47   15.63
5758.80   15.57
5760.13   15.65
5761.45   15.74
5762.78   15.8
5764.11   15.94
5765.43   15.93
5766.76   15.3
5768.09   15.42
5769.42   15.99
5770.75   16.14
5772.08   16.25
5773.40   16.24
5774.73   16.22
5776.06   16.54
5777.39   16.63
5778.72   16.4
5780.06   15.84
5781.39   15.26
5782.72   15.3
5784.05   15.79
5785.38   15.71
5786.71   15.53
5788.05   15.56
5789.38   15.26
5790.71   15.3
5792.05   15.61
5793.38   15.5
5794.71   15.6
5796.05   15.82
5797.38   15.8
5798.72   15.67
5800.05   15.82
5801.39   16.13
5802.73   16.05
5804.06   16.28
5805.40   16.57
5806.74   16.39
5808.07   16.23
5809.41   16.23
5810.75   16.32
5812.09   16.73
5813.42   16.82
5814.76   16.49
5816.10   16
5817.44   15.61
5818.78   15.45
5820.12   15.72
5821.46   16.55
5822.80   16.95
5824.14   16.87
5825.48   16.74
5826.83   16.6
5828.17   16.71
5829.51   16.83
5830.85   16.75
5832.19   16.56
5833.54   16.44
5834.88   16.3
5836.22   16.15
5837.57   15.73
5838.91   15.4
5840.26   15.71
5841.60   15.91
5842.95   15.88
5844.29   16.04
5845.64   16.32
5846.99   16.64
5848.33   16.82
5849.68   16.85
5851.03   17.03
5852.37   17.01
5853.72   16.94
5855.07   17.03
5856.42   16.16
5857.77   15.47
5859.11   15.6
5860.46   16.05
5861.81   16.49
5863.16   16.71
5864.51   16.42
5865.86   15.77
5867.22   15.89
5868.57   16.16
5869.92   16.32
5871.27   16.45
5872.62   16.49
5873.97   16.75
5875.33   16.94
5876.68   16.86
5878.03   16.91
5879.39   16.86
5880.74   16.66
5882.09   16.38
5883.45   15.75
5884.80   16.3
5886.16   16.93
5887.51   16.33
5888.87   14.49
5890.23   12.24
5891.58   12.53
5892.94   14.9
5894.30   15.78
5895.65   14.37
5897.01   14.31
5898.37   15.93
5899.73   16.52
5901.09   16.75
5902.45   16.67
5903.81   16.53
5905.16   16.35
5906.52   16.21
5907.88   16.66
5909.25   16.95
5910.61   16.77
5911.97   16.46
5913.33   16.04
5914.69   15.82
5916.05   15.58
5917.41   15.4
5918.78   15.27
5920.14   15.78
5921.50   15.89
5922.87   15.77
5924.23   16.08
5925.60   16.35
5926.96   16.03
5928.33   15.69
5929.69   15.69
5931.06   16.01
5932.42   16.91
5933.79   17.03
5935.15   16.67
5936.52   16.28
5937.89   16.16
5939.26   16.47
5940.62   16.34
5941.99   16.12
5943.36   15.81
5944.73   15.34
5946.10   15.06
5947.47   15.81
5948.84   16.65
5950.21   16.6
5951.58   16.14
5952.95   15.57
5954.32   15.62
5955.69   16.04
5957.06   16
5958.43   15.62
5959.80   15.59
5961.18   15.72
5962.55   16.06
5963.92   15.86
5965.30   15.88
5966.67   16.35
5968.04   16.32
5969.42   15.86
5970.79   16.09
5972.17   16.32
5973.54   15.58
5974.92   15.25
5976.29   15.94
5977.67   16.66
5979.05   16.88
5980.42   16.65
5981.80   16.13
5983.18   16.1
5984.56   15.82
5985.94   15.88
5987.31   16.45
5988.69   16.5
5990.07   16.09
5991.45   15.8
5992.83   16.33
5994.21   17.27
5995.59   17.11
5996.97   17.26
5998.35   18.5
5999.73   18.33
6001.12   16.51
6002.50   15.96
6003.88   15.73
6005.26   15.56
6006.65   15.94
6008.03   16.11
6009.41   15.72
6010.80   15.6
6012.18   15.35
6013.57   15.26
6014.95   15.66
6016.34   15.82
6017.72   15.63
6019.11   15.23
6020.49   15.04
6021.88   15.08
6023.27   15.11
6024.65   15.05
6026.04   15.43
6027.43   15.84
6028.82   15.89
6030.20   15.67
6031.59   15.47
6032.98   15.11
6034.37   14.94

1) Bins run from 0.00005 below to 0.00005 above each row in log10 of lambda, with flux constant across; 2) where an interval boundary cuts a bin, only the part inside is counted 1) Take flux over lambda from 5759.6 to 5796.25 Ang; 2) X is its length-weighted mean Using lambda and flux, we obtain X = 15.8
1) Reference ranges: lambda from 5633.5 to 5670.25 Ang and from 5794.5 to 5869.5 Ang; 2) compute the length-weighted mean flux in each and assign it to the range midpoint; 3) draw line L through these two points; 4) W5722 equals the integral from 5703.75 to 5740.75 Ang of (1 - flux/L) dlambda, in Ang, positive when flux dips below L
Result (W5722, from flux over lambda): -0.59 Ang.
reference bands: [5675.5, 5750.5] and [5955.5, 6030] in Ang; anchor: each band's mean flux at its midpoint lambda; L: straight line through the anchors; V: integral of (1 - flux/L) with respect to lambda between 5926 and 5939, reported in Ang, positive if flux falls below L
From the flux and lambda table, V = -0.10 Ang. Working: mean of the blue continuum 16.6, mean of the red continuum 16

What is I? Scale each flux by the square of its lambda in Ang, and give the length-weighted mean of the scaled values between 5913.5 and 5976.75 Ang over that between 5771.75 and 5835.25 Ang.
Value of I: 1.04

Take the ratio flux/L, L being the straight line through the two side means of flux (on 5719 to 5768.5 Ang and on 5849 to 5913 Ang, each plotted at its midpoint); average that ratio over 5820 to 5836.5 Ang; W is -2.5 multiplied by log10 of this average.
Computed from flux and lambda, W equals -0.024 mag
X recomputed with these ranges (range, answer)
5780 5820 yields 15.9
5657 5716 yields 16.5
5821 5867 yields 16.4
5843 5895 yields 16.1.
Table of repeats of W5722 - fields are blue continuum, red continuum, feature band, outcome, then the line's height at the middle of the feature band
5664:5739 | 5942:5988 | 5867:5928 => 0.8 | 16.2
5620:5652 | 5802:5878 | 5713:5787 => 0.5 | 16.4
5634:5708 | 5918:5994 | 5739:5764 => 0.5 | 16.4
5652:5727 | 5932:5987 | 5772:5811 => 1.1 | 16.4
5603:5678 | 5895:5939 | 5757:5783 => 0.6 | 16.3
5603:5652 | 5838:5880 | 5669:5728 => -0.9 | 16.4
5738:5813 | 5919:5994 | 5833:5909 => -0.3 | 16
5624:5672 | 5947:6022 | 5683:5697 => 0.0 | 16.4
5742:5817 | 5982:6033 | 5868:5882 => -0.6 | 16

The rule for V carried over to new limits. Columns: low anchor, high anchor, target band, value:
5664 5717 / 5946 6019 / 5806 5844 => 0.21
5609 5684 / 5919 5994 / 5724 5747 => -0.66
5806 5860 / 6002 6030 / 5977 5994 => -0.67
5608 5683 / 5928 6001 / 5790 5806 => 0.53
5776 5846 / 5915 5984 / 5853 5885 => -0.68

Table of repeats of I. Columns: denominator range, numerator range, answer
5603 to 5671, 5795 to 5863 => 1.06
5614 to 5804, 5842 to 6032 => 1.06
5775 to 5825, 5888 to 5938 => 1.03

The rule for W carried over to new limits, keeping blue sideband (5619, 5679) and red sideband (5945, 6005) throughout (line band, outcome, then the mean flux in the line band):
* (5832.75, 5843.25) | 0.03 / 15.9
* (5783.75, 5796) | 0.06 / 15.5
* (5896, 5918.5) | 0.01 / 16.1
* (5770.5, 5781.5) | 0.01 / 16.2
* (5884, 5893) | 0.10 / 14.8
